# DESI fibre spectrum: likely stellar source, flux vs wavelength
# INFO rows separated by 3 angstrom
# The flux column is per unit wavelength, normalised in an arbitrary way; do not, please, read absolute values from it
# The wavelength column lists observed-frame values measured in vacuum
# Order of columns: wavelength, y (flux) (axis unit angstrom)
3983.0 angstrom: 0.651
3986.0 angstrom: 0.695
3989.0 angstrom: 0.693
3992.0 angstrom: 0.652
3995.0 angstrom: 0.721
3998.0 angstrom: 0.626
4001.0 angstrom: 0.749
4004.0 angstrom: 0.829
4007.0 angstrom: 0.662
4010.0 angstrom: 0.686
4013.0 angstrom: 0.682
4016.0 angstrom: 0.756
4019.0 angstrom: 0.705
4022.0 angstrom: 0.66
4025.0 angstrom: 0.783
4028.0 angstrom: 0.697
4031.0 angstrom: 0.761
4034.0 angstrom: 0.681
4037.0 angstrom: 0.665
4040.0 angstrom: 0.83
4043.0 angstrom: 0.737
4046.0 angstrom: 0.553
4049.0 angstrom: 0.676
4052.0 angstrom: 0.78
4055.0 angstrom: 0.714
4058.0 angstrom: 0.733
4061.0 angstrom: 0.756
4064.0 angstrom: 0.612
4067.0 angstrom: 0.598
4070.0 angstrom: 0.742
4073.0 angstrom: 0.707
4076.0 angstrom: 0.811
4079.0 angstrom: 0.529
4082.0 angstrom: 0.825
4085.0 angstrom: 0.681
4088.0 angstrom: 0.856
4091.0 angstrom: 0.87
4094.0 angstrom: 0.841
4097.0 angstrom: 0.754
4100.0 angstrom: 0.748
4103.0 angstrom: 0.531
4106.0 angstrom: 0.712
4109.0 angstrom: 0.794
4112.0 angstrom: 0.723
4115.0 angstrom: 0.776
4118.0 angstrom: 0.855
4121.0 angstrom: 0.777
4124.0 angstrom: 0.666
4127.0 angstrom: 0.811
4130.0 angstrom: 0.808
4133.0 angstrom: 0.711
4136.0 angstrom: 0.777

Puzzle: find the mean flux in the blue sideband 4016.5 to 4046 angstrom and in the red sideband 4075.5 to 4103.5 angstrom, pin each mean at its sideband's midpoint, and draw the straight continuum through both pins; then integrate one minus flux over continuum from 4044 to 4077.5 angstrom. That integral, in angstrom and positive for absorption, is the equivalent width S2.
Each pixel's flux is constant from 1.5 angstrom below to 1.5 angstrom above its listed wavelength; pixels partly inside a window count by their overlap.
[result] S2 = 1.6 angstrom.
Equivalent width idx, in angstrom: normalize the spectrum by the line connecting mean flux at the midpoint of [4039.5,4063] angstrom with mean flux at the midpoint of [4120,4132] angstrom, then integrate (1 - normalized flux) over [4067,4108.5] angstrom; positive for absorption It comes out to 0.2 angstrom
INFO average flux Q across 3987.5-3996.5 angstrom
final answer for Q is 0.689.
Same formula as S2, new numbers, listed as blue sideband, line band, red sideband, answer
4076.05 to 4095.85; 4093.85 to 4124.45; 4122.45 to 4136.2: 0.8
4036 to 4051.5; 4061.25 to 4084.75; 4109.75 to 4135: 1.0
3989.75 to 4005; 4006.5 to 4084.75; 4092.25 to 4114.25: 1.6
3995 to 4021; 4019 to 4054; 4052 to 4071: -0.3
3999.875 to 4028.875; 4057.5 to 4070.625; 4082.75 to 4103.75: 1.2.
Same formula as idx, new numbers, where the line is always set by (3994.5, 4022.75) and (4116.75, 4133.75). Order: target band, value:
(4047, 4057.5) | 0.2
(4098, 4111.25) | 1.1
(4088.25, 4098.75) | -1.0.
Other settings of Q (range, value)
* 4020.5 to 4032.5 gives 0.725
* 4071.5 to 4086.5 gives 0.711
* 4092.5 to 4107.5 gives 0.717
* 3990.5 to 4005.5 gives 0.715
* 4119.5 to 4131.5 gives 0.765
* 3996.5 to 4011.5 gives 0.71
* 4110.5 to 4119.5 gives 0.785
